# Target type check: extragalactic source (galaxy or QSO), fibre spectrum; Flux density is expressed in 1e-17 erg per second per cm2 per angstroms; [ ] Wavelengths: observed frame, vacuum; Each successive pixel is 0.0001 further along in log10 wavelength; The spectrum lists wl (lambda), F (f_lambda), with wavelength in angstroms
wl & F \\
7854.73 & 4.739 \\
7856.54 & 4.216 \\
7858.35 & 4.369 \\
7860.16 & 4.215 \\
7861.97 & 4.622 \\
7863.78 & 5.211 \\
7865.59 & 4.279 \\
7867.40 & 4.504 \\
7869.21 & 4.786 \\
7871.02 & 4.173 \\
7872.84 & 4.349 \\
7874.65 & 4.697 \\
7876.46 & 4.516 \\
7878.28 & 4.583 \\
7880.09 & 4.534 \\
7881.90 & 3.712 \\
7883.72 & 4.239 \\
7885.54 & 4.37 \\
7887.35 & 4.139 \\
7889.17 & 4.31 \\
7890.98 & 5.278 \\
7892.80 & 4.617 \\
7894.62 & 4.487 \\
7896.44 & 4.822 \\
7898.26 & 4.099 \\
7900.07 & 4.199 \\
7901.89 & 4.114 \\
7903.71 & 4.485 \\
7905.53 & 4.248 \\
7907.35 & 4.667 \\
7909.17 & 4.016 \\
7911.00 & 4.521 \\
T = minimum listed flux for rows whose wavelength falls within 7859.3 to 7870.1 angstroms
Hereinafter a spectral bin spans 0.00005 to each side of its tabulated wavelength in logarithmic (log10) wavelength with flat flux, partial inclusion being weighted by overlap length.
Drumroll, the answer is 4.215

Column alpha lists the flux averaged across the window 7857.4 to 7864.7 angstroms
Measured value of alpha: 4.6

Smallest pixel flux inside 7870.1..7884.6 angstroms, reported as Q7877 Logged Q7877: 3.712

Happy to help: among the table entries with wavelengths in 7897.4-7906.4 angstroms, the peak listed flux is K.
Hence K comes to 4.485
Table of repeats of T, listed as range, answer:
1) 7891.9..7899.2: 4.099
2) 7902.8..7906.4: 4.248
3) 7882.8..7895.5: 4.139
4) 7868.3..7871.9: 4.173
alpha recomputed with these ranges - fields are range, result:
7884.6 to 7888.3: 4.25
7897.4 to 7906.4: 4.23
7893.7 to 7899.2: 4.47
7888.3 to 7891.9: 4.8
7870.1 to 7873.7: 4.26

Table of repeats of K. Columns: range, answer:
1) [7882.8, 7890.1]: 4.37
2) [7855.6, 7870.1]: 5.211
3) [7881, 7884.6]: 4.239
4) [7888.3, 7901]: 5.278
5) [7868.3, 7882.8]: 4.786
